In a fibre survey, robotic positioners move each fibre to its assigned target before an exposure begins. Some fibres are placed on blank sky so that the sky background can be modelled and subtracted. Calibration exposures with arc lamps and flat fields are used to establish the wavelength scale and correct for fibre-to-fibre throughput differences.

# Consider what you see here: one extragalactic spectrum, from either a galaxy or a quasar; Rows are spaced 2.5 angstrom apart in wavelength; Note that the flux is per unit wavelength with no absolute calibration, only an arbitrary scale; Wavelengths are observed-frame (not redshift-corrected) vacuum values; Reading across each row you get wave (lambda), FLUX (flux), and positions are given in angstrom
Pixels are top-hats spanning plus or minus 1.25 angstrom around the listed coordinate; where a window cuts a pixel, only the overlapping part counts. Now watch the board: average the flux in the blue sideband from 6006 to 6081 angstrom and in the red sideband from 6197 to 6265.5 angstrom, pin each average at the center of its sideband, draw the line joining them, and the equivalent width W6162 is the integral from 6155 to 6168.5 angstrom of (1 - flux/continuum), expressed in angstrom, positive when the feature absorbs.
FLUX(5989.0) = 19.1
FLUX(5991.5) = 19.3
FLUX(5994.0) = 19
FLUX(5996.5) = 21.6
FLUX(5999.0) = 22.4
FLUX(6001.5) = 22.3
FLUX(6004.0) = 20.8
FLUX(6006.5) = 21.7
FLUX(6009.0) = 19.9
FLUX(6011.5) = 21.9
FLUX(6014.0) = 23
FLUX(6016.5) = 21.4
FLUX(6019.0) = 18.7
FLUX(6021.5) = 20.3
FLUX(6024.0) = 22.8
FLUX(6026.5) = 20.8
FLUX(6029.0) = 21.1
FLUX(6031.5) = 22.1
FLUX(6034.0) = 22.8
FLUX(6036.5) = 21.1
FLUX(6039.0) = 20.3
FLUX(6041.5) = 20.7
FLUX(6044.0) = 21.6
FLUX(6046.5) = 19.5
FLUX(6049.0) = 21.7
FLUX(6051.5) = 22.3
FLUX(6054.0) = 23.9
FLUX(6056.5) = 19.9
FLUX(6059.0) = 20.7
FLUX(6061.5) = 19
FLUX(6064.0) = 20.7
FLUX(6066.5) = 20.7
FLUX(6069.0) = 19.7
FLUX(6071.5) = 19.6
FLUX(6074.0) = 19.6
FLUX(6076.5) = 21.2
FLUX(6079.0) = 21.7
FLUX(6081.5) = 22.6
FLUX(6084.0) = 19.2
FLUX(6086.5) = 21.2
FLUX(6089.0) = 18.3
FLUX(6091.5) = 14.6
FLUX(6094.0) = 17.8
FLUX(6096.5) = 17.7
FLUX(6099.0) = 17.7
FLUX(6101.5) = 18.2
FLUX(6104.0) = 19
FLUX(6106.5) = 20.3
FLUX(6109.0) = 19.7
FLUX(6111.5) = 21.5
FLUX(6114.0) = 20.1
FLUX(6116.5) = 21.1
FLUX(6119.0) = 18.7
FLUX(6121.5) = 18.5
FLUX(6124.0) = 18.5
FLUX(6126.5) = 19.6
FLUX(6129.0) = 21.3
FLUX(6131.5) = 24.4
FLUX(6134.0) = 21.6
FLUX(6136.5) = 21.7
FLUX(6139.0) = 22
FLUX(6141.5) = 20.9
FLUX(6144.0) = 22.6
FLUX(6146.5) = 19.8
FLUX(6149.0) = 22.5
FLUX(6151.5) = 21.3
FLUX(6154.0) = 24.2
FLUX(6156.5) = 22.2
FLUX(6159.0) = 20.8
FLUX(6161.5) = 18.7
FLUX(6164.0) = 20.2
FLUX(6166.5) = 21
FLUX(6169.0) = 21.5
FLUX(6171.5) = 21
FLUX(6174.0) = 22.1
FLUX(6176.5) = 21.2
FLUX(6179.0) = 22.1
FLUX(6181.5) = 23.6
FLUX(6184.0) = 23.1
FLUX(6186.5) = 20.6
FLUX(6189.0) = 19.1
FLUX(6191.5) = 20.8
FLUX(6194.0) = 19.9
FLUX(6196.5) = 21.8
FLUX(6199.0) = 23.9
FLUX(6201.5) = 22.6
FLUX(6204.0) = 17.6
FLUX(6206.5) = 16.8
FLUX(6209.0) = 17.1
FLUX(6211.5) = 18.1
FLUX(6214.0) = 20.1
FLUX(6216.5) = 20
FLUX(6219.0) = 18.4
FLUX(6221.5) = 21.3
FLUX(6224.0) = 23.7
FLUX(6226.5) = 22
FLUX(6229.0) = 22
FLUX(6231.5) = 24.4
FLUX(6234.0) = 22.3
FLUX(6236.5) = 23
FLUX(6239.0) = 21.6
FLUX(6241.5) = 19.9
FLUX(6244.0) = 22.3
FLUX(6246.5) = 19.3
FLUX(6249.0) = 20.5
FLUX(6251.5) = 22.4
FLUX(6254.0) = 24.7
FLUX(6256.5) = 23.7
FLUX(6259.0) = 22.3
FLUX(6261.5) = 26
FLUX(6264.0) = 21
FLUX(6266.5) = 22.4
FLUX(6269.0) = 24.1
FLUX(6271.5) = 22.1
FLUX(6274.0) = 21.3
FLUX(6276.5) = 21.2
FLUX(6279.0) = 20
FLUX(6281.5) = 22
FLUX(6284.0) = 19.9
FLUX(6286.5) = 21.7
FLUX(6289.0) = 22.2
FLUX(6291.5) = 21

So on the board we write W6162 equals 0.3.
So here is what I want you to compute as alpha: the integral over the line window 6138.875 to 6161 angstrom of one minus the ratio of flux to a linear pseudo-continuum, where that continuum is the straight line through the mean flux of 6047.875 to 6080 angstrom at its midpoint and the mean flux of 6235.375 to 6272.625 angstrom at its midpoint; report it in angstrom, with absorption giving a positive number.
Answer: -0.2 angstrom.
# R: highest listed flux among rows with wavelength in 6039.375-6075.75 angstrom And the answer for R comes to 23.9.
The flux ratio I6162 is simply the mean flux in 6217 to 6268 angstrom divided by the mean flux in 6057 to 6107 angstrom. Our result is 1.1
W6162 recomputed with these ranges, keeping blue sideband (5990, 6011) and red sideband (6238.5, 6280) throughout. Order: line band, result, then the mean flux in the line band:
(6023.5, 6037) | -0.5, 21.8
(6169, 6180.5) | 0.0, 21.6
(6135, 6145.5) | -0.1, 21.7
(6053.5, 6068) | 0.4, 20.6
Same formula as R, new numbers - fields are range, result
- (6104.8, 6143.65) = 24.4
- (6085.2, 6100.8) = 21.2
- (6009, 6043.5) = 23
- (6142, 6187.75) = 24.2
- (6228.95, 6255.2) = 24.7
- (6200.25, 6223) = 22.6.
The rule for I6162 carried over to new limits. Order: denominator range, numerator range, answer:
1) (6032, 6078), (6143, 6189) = 1.03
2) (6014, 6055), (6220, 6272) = 1.05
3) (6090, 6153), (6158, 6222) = 1.02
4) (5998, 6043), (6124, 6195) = 1.00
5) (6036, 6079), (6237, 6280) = 1.06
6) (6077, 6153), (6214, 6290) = 1.09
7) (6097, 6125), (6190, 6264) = 1.10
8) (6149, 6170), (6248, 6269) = 1.08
